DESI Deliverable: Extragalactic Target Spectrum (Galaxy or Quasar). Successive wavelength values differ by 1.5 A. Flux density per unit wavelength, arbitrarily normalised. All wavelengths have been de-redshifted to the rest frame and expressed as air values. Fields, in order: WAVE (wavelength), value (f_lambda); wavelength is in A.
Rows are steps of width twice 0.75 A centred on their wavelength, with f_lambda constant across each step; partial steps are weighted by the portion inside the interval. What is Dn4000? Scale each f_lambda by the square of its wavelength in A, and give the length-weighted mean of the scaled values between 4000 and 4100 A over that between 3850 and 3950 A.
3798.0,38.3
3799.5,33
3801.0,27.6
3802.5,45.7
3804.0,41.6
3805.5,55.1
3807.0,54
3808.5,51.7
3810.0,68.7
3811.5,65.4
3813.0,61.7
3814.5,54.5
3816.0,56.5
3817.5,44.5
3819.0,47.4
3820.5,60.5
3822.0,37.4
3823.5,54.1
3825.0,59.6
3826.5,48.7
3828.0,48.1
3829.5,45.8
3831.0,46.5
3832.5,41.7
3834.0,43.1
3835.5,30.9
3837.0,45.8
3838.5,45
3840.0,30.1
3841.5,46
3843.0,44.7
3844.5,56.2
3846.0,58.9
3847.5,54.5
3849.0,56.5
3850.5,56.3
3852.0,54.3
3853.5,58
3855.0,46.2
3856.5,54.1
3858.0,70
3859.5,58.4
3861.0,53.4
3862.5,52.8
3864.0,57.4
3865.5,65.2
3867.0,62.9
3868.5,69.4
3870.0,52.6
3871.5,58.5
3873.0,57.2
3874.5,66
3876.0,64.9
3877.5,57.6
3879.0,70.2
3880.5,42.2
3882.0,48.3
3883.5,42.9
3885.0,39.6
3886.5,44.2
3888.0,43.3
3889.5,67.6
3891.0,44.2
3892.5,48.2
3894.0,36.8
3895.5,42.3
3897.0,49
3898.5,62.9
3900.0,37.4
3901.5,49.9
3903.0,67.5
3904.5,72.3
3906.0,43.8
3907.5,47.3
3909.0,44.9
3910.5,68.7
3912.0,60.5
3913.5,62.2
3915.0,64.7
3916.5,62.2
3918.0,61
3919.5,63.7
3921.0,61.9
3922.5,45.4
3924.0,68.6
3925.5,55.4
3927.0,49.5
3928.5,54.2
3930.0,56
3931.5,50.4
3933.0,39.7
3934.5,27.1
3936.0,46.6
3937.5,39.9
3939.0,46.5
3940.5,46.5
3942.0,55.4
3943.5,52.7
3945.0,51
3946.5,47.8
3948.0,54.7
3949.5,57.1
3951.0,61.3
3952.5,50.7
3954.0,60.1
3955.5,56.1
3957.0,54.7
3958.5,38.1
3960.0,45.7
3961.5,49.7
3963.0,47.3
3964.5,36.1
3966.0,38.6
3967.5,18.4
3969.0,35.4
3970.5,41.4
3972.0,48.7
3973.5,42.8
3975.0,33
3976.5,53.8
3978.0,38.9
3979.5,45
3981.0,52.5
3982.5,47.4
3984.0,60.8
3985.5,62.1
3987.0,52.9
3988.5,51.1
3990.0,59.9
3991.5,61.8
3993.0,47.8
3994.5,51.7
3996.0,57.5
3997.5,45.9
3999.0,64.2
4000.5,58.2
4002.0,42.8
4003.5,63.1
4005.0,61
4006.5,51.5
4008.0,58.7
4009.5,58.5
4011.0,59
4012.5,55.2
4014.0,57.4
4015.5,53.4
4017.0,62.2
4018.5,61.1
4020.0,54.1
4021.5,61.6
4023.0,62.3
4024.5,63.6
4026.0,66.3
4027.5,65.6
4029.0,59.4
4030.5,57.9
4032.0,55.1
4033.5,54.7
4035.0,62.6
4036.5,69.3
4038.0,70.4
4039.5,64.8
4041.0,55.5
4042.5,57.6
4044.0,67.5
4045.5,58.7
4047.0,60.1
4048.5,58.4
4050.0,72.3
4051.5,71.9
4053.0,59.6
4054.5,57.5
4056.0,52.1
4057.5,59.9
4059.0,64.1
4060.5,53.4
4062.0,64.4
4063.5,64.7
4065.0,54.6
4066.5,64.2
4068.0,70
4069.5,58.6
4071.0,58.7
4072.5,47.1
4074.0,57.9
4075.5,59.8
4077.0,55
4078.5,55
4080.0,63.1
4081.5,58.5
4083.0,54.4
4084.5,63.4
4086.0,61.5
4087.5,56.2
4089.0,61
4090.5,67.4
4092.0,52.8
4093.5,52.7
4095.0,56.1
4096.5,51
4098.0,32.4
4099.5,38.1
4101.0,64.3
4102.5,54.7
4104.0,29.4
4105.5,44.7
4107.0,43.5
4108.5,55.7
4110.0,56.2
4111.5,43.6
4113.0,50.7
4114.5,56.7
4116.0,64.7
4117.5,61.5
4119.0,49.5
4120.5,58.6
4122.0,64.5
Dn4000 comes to 1.2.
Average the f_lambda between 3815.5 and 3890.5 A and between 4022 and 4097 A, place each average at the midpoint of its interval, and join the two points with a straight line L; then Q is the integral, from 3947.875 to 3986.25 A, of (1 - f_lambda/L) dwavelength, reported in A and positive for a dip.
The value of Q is 6.39 A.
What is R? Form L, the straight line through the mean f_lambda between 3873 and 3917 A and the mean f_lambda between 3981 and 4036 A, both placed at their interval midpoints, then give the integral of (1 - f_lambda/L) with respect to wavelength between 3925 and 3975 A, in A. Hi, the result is 7.67 A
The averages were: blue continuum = 53.5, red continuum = 57.4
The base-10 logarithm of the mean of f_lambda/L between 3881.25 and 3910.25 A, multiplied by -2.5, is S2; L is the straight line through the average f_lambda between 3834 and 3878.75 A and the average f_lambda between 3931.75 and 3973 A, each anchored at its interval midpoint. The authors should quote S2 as 0.04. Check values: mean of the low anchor 54.6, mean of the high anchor 46.2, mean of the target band 49.4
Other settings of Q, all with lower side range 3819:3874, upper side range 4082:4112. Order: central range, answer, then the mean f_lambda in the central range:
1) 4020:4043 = -4.2 A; 61.6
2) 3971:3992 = 0.7 A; 50.5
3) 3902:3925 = -3.2 A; 59.5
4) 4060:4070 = -1.8 A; 61.7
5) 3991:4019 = -2.2 A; 56.3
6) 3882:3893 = 1.1 A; 47.2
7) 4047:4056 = -1.8 A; 62.6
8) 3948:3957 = -0.8 A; 56.7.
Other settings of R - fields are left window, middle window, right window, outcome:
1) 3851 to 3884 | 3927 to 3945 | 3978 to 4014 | 2.9 A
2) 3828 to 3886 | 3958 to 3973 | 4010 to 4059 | 4.6 A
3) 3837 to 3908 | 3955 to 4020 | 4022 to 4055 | 9.7 A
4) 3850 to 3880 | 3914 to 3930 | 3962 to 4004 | -1.4 A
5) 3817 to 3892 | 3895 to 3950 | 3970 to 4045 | 0.7 A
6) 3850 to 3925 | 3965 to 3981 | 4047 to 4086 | 4.9 A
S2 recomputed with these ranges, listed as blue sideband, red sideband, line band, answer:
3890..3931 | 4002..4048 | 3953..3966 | 0.19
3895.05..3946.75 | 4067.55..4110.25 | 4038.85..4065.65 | -0.13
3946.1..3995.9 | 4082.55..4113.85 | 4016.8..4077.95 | -0.20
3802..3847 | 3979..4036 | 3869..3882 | -0.13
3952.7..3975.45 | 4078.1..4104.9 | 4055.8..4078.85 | -0.14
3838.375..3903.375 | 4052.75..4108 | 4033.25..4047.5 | -0.13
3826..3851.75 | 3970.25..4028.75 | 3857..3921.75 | -0.13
